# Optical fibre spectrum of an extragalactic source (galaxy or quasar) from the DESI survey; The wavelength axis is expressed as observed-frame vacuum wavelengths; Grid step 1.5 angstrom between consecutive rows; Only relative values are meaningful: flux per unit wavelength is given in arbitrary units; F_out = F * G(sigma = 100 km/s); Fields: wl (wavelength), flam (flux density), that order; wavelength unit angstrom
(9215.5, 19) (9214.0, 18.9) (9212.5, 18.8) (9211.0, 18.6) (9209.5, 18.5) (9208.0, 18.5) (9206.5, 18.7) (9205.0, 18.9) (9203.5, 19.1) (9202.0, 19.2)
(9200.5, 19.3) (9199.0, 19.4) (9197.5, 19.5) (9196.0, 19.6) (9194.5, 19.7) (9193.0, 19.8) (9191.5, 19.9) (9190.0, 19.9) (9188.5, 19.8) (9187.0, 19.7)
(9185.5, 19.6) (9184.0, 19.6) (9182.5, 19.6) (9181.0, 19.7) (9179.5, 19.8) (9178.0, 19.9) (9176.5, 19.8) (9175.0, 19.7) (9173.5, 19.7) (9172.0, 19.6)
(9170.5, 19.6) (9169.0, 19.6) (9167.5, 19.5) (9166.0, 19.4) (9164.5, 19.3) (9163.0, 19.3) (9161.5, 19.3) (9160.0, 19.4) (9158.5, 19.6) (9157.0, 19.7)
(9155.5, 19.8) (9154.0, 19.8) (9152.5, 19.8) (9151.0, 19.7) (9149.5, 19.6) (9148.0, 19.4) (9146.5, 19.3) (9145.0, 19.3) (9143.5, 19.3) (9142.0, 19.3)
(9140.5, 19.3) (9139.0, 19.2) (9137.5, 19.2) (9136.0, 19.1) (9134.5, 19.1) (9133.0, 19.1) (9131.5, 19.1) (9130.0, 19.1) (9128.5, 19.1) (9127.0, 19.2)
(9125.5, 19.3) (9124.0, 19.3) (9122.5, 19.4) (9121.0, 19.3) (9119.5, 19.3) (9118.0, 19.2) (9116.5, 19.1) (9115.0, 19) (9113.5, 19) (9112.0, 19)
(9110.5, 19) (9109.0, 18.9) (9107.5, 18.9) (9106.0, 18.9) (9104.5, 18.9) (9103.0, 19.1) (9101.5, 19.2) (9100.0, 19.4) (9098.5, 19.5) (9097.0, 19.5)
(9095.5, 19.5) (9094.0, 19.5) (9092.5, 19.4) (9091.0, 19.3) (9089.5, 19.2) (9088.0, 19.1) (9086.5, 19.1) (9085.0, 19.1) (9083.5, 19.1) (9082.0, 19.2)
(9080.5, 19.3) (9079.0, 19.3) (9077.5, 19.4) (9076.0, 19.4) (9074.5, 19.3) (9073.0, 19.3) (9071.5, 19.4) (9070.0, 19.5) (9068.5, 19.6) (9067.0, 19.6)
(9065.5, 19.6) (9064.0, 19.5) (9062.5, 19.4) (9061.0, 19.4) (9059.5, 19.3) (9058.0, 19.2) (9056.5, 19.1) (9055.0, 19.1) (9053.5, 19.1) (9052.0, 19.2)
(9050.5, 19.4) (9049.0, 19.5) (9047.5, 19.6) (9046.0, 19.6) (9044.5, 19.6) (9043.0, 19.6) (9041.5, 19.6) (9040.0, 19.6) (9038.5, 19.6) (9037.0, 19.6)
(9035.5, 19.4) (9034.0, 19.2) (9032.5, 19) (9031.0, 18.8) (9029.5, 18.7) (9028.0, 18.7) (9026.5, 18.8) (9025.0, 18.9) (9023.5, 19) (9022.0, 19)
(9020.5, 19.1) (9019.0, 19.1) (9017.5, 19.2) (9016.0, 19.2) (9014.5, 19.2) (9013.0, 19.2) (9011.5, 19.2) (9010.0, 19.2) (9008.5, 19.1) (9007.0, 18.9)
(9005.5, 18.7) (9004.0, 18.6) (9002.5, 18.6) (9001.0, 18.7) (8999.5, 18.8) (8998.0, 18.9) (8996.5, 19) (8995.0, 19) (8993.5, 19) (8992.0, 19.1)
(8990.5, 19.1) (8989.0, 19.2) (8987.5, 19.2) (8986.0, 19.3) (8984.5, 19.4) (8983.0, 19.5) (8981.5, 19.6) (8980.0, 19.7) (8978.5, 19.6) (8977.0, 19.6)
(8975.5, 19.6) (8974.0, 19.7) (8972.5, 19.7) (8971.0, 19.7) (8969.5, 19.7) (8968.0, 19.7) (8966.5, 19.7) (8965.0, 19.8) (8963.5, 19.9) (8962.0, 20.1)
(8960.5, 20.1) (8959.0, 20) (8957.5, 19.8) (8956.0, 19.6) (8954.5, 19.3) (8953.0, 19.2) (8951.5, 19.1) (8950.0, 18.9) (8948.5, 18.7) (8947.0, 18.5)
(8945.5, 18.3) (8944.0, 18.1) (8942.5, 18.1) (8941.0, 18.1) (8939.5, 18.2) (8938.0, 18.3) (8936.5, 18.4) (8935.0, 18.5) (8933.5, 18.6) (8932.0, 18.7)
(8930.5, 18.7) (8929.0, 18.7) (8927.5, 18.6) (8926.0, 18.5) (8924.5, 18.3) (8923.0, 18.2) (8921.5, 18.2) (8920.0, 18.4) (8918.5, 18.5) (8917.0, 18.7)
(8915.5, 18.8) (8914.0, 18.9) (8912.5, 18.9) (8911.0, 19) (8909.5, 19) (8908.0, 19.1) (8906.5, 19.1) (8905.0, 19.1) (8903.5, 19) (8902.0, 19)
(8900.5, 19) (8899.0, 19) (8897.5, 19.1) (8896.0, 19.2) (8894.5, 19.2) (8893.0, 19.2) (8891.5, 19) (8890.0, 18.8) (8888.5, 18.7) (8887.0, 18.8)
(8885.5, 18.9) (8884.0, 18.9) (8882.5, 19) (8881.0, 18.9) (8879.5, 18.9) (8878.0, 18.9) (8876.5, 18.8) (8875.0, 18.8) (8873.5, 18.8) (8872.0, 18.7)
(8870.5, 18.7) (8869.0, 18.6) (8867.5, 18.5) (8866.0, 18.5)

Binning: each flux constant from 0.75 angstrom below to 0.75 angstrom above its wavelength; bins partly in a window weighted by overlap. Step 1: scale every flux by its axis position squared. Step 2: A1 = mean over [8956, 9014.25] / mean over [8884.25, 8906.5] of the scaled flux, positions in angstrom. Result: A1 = 1.04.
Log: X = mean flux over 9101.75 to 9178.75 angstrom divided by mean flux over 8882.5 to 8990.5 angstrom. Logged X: 1.0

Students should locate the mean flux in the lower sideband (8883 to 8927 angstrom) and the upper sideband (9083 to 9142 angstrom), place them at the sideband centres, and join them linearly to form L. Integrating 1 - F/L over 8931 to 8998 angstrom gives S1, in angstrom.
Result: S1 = -0.86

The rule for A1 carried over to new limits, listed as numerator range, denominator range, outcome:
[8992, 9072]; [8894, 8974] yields 1.03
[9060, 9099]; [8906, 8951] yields 1.08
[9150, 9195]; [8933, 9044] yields 1.07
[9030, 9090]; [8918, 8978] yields 1.04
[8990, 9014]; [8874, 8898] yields 1.03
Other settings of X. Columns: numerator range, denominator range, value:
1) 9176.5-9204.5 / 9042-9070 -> 1.01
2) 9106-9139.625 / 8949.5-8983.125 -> 0.97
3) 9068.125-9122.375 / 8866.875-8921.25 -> 1.02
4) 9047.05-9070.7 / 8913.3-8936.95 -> 1.04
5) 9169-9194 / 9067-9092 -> 1.02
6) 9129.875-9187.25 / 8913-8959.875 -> 1.04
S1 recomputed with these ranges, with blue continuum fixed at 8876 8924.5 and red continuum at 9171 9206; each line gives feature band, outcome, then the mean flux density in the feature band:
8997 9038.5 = 0.4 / 19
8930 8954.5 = 0.6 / 18.5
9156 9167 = 0.0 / 19.4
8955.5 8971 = -0.7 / 19.8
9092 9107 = 0.1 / 19.3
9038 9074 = -0.3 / 19.4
